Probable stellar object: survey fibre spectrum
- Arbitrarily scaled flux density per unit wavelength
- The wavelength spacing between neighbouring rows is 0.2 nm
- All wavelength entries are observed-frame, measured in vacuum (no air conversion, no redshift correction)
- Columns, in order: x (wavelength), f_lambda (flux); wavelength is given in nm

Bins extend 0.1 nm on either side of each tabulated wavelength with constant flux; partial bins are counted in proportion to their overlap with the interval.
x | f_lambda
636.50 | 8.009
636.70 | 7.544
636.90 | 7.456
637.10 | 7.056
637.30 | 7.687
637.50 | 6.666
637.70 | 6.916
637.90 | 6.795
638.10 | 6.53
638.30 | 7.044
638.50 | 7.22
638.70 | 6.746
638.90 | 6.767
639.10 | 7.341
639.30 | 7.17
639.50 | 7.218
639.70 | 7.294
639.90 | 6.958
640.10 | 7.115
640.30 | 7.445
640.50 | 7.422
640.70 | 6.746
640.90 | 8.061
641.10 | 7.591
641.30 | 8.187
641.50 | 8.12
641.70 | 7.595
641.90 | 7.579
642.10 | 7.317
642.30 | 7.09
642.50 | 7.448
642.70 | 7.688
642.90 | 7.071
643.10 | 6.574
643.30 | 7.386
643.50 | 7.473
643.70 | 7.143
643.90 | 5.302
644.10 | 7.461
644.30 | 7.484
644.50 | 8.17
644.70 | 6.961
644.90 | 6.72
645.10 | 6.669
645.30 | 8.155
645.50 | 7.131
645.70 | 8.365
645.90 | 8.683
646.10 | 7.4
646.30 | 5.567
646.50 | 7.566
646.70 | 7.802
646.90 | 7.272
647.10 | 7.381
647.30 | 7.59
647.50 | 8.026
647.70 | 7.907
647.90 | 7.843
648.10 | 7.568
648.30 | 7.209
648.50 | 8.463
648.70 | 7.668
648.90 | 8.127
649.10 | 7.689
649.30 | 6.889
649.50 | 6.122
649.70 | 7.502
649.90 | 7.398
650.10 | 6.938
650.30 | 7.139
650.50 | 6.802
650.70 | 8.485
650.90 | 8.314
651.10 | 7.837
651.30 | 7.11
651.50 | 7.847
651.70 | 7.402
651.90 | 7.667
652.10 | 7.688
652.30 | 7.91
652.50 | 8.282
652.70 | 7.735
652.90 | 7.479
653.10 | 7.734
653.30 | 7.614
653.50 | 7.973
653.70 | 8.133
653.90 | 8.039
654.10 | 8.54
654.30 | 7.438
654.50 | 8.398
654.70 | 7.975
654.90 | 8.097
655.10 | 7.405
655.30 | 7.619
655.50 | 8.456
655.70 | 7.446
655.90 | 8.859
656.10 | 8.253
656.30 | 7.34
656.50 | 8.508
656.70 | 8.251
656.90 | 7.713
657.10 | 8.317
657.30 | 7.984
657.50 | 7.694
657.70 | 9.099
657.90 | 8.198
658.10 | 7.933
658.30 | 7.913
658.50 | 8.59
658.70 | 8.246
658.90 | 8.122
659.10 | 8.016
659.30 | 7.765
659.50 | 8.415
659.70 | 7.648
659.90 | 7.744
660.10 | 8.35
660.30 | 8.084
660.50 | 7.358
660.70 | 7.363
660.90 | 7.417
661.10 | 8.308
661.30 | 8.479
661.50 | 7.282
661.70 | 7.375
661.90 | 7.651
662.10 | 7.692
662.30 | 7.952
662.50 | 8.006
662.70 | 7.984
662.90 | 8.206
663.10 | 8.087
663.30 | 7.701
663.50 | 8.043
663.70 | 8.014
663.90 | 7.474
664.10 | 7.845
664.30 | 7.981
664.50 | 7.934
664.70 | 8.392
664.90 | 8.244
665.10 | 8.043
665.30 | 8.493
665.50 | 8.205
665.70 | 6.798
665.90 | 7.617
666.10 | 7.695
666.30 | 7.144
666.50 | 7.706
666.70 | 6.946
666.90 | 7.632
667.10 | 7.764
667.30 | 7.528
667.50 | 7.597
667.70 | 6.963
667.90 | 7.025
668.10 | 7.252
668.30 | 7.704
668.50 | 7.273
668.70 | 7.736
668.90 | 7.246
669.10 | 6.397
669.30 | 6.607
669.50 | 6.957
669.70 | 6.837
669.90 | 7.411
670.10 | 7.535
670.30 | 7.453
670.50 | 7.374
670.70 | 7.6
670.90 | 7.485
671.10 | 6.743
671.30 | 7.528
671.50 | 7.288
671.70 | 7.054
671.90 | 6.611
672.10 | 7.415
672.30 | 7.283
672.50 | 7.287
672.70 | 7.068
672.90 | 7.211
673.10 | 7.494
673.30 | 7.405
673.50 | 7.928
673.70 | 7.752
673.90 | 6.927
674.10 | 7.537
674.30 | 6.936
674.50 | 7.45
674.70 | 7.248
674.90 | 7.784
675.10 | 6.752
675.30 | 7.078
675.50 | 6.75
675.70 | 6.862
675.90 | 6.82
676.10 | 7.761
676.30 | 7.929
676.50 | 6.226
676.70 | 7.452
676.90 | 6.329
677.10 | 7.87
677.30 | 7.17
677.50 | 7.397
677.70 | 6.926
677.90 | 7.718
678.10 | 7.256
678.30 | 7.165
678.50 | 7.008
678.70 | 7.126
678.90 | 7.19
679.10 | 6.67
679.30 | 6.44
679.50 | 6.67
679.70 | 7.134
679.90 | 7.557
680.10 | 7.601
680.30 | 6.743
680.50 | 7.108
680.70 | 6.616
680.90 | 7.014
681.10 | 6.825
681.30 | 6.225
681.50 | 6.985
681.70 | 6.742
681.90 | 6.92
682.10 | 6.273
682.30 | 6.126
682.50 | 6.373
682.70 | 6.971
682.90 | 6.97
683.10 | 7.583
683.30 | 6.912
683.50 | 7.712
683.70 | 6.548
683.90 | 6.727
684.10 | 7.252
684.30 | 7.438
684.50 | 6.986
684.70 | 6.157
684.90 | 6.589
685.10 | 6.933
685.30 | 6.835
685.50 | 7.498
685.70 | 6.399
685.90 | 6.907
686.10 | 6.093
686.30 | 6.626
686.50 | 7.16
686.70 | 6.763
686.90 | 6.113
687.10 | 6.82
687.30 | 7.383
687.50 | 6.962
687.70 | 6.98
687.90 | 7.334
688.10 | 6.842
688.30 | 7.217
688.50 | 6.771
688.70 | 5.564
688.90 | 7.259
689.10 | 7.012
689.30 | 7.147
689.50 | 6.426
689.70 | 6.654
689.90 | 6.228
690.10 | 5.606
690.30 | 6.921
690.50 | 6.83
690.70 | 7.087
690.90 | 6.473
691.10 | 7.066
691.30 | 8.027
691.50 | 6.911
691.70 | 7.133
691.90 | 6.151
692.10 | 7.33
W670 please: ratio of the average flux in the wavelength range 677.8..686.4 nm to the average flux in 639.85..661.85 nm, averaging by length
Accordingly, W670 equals 0.90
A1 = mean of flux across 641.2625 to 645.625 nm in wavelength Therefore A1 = 7.3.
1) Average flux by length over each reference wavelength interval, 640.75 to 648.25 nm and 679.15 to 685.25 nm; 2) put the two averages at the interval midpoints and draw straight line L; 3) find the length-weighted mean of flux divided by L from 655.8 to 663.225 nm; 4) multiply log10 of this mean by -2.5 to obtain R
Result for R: -0.113 mag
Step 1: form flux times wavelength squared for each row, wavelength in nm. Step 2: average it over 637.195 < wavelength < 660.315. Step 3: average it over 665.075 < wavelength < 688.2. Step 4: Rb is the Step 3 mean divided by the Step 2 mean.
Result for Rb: 1.02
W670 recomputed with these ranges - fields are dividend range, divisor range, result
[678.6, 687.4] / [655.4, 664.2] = 0.86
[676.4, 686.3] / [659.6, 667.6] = 0.89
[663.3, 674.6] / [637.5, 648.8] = 1.01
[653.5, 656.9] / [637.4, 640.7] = 1.14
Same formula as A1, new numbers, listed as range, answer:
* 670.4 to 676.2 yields 7.26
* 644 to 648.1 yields 7.51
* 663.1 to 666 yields 7.92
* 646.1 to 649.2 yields 7.57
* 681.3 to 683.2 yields 6.74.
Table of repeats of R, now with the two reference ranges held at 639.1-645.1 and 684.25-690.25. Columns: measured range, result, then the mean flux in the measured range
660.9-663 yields -0.119 mag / 7.87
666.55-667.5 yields -0.075 mag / 7.49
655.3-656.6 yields -0.139 mag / 8.1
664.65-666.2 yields -0.132 mag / 7.92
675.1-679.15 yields -0.040 mag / 7.13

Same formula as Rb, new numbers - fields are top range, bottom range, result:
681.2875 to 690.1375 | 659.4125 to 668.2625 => 0.93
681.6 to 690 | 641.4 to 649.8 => 1.04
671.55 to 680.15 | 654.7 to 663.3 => 0.95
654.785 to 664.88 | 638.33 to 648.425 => 1.14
